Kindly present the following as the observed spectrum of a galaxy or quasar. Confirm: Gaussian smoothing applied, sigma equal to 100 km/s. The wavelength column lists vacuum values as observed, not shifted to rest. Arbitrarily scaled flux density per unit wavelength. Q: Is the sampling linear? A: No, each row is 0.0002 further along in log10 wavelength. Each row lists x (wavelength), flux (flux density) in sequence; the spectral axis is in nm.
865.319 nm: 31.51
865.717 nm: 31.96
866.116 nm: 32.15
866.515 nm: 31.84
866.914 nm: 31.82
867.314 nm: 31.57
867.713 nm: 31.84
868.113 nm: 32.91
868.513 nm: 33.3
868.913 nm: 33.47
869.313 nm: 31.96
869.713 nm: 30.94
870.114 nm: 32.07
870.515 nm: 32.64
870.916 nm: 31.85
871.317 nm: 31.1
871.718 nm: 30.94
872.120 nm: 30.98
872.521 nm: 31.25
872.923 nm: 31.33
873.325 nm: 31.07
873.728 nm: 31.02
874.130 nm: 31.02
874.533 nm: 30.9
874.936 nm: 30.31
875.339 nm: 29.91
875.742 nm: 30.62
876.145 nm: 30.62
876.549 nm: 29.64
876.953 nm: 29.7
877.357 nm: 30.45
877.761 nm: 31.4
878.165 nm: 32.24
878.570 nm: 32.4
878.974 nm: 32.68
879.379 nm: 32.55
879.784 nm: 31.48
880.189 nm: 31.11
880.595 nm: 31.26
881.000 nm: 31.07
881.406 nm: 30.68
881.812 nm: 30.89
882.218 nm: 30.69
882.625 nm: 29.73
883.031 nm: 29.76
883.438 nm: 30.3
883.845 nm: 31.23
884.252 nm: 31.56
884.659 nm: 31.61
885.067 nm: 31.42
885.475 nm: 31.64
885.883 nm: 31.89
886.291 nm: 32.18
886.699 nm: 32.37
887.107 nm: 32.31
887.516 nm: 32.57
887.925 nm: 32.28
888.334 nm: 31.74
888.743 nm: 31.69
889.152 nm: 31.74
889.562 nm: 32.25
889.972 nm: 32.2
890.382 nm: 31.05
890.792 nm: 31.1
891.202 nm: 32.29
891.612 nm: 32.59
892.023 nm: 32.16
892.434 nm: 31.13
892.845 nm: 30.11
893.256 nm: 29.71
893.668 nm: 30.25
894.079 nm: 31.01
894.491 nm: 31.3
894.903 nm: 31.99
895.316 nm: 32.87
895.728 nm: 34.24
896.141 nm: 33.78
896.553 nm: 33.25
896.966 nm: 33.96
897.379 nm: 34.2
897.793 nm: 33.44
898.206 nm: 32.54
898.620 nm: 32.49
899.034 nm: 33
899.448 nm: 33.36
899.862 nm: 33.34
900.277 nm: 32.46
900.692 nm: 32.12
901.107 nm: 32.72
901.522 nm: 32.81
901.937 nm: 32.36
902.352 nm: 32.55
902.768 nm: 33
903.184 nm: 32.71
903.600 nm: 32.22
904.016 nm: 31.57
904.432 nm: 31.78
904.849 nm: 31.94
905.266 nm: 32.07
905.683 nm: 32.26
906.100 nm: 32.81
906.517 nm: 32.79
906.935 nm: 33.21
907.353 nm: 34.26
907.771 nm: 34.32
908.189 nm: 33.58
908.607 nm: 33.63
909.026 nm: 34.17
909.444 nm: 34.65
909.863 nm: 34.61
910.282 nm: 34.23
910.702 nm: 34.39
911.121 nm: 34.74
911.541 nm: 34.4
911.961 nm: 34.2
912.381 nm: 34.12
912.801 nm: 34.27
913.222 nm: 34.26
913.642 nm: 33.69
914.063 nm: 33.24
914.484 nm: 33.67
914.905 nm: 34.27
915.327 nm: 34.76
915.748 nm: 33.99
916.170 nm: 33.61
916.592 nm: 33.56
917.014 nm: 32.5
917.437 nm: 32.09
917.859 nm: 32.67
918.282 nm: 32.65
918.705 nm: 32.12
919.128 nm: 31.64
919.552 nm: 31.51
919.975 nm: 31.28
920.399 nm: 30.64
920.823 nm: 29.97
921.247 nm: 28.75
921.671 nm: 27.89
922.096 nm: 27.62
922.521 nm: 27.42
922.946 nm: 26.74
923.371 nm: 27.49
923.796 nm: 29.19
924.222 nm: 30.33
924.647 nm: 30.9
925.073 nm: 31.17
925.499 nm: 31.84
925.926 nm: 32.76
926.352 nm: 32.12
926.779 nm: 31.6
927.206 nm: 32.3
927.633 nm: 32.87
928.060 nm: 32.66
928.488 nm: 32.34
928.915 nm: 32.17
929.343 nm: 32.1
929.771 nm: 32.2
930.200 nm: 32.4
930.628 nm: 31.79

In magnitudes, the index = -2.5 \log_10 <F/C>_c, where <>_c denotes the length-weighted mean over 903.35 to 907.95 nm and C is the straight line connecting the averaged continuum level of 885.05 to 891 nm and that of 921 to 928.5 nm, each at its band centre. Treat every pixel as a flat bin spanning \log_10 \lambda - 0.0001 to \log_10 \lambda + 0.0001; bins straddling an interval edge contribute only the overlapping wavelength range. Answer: -0.05 mag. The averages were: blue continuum 31.9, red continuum 30.3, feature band 32.6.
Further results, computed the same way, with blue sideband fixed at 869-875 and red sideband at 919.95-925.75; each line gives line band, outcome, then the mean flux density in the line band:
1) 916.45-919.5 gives -0.10 mag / 32.4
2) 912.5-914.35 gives -0.14 mag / 33.9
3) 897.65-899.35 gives -0.09 mag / 32.9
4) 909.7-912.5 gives -0.16 mag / 34.4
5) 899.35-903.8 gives -0.09 mag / 32.7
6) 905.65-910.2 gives -0.13 mag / 33.7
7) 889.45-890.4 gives -0.04 mag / 31.9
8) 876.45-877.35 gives 0.05 mag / 29.8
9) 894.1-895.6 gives -0.06 mag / 32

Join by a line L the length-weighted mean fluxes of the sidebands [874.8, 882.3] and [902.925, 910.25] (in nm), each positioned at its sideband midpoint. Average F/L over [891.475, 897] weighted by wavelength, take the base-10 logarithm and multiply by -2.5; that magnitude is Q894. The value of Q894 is 0.009 mag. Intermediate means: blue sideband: 31.1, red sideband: 33.1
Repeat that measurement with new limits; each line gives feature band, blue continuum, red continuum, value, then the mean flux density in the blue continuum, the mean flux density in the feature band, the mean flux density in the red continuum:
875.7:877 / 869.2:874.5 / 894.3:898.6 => 0.05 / 31.4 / 30.1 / 33.1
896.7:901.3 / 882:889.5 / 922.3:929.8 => -0.06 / 31.5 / 33.1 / 31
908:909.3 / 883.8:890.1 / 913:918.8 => -0.03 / 31.9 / 33.9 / 33.4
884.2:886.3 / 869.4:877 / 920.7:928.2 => -0.03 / 31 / 31.7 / 30.2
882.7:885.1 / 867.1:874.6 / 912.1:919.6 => 0.04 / 31.7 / 30.9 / 33.3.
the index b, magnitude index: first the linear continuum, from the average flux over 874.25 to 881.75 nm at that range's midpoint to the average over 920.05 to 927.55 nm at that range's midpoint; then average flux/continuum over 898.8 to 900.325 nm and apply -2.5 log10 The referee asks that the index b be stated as -0.09 mag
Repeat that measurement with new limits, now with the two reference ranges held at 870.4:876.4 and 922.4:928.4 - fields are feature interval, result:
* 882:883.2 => 0.031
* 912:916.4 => -0.107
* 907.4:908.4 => -0.106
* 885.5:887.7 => -0.044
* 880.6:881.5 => -0.001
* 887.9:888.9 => -0.032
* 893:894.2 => 0.022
